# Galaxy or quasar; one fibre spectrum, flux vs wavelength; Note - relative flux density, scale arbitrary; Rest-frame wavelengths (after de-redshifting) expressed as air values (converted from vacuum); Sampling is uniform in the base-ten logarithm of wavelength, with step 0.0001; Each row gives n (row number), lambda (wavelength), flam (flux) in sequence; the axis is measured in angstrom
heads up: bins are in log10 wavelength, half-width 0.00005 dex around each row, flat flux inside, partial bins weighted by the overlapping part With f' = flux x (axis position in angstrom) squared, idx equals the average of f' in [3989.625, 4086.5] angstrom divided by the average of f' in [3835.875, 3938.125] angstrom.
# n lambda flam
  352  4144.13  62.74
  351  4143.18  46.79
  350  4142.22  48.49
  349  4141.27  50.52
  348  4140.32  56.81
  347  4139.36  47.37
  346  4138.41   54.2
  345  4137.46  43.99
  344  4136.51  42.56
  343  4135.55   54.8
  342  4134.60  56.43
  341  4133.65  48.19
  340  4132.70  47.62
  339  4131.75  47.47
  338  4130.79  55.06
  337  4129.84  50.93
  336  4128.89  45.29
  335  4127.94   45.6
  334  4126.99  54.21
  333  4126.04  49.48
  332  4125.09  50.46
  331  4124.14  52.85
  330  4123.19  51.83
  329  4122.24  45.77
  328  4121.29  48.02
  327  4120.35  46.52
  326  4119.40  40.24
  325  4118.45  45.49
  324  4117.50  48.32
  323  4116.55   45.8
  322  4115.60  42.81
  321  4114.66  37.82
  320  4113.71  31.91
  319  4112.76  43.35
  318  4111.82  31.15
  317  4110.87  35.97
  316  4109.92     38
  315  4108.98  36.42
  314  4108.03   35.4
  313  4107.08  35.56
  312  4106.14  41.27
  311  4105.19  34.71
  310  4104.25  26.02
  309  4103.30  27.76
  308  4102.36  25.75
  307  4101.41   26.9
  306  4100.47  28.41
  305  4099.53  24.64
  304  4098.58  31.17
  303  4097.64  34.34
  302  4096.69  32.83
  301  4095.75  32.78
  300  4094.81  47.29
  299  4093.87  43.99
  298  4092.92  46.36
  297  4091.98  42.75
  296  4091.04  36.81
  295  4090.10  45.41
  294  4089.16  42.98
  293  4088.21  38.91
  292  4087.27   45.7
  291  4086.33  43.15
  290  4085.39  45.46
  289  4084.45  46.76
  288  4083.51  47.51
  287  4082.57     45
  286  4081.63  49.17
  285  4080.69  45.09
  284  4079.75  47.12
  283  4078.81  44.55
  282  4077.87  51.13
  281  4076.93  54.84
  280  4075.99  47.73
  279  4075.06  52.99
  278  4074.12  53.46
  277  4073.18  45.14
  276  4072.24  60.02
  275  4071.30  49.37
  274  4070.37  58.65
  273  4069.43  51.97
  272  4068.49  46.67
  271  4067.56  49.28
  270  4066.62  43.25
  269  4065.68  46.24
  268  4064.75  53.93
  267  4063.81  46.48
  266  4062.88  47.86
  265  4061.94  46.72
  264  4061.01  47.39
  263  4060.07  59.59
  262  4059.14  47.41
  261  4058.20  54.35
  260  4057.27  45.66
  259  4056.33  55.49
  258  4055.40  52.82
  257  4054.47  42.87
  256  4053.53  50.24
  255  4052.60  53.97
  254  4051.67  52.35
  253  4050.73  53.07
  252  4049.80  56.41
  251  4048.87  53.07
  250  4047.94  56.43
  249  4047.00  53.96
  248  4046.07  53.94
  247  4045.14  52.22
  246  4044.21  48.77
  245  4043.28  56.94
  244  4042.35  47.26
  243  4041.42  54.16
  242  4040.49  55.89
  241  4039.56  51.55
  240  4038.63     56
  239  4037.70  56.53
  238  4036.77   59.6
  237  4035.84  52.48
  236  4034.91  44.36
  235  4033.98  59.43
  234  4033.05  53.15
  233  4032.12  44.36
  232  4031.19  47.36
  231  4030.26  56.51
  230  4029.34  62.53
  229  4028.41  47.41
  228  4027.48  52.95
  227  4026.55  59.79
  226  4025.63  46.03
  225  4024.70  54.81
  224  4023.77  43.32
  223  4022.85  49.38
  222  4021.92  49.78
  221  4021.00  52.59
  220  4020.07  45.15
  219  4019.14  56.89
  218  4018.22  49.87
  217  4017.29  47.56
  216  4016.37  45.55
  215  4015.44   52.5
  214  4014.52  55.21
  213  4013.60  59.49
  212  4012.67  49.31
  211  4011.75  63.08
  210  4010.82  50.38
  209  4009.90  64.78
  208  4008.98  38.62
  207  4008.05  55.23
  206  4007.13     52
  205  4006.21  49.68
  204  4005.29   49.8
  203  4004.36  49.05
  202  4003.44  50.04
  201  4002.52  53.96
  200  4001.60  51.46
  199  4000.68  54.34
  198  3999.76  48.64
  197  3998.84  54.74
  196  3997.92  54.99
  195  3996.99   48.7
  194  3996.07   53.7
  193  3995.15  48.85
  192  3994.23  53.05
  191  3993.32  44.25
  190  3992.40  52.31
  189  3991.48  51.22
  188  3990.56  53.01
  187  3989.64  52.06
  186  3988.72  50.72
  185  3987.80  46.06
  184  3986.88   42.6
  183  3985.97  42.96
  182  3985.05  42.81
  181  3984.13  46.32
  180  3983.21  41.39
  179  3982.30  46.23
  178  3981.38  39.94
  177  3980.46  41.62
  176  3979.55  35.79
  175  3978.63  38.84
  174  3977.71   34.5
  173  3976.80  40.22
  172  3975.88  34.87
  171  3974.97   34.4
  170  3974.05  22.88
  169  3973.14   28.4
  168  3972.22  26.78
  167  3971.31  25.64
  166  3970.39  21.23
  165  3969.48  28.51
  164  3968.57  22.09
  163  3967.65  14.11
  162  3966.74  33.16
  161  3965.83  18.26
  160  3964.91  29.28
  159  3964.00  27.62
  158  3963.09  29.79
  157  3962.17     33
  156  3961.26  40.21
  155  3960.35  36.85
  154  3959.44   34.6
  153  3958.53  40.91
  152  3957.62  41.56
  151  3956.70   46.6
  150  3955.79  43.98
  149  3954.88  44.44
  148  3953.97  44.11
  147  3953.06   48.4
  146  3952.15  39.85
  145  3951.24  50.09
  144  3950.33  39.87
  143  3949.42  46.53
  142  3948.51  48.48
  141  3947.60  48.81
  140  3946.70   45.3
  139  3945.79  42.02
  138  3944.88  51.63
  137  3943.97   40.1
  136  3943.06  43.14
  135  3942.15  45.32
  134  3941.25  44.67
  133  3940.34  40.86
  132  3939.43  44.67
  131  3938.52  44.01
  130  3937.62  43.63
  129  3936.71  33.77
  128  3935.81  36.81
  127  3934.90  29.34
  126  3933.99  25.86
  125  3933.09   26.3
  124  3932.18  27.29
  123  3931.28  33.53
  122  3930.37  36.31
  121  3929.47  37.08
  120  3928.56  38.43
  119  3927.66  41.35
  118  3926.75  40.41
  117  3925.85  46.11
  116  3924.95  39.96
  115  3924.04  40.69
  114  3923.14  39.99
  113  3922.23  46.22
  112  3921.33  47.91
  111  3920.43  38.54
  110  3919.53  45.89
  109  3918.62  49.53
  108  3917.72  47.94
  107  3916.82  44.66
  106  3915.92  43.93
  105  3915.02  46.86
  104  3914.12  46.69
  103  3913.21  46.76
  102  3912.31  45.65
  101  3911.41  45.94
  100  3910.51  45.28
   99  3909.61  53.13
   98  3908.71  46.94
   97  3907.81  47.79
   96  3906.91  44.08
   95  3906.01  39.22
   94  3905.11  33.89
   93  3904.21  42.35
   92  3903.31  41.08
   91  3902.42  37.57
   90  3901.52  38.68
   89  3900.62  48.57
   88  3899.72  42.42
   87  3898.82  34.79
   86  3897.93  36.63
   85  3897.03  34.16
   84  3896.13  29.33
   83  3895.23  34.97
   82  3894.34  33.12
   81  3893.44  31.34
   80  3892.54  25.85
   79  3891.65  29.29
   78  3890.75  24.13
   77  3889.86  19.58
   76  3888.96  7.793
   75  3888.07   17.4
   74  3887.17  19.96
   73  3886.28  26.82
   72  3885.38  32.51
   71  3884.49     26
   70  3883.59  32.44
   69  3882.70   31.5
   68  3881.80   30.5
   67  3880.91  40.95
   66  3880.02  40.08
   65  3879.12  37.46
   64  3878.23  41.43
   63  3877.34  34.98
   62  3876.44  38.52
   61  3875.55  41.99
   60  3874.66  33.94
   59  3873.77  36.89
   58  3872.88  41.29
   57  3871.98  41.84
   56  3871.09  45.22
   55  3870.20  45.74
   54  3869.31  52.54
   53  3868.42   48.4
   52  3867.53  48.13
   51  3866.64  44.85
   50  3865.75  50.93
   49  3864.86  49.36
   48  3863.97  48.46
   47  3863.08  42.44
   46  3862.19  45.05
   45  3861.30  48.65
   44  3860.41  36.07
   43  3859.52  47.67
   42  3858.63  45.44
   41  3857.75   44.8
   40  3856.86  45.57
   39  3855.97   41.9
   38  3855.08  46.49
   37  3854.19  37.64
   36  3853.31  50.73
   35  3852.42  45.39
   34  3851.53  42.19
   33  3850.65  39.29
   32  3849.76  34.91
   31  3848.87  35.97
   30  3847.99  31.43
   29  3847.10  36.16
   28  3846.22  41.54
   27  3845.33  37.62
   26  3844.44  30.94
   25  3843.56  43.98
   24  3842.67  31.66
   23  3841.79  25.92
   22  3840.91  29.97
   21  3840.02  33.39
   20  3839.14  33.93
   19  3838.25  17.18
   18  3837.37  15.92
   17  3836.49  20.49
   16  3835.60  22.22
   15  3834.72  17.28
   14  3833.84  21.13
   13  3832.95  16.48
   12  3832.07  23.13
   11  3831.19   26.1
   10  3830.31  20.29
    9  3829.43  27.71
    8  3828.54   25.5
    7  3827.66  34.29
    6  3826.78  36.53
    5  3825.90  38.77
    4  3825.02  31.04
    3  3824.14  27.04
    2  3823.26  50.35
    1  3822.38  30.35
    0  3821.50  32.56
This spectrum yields 1.45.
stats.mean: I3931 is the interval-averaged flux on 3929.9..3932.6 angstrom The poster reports 32.5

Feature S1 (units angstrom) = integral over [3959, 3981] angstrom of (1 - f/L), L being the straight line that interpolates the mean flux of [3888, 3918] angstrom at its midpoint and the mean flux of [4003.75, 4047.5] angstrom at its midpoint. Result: 7.3 angstrom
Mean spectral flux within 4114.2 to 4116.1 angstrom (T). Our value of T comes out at 40.5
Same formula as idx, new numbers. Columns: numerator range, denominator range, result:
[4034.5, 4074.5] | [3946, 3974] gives 1.52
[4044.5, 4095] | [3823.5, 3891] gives 1.56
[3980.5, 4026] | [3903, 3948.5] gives 1.24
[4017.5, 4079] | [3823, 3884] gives 1.55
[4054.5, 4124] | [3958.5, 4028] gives 1.04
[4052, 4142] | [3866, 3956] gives 1.25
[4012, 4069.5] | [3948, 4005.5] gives 1.30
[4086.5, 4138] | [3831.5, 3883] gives 1.25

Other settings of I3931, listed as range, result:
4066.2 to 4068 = 46.2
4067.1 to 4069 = 48.1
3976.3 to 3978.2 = 37.3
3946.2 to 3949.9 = 47.2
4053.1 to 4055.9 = 48.7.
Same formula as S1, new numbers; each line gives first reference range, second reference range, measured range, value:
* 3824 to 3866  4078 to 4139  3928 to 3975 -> 1.7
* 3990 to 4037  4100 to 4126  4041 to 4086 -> -4.9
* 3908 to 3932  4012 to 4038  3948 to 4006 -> 8.5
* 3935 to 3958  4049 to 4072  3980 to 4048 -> -4.6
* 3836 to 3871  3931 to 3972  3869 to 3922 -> 0.8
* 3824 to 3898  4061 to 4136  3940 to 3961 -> -3.1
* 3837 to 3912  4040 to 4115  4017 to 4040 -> -4.6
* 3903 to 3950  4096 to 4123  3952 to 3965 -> 0.7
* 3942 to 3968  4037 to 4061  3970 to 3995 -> 1.8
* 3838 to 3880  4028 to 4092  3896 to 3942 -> 2.7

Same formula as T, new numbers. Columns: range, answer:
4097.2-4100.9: 29.6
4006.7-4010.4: 52.7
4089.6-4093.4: 42.8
